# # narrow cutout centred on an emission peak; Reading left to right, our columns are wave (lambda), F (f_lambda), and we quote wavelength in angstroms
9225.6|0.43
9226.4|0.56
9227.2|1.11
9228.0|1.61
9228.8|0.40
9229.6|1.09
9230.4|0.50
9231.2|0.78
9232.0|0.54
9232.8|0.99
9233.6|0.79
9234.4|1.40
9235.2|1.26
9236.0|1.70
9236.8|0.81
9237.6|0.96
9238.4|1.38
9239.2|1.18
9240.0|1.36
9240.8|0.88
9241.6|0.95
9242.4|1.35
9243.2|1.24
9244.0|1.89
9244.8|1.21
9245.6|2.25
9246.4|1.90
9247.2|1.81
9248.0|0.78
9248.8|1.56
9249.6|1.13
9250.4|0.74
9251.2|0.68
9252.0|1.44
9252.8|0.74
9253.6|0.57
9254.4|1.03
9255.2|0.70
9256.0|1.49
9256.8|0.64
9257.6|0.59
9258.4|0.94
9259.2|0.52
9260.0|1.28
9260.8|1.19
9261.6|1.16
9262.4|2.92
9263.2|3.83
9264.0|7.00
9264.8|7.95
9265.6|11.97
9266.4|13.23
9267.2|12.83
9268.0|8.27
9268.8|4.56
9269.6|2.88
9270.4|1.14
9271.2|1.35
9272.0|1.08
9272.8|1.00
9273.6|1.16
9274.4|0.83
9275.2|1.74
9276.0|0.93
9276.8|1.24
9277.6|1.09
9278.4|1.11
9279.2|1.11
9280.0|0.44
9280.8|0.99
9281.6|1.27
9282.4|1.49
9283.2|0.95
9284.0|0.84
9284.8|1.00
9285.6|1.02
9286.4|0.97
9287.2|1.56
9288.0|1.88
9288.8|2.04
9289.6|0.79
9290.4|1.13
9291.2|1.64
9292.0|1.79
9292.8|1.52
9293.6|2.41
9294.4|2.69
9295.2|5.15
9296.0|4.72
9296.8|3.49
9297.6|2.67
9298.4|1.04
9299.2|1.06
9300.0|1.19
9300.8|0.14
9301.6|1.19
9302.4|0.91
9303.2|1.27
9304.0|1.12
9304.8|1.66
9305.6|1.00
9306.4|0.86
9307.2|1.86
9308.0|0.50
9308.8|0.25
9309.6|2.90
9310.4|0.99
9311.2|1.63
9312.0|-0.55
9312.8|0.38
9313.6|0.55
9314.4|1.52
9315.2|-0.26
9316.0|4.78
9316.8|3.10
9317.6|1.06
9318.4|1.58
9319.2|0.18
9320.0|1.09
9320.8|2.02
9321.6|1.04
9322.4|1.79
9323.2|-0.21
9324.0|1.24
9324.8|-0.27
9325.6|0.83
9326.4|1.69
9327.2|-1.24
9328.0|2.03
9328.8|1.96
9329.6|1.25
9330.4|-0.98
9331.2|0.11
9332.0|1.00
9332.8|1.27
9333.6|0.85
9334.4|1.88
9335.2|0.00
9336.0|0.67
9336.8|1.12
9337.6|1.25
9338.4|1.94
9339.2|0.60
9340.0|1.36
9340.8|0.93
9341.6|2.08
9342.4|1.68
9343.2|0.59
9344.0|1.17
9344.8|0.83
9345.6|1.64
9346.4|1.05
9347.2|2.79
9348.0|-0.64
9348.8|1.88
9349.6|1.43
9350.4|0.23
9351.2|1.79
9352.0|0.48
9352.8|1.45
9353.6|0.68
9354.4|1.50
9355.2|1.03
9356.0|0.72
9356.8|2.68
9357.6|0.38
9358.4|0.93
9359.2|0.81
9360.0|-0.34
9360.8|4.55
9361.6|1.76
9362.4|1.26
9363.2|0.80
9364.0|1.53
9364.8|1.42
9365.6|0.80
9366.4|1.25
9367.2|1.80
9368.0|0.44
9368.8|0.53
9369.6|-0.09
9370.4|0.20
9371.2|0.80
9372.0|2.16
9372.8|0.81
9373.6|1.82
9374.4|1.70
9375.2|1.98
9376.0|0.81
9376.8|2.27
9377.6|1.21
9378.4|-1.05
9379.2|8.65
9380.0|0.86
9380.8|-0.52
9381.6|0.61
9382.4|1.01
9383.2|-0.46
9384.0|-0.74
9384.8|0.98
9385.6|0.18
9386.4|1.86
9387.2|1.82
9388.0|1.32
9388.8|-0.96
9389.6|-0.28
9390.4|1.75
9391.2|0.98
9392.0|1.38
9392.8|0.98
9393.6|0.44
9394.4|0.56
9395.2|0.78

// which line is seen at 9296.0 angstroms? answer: [N II]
